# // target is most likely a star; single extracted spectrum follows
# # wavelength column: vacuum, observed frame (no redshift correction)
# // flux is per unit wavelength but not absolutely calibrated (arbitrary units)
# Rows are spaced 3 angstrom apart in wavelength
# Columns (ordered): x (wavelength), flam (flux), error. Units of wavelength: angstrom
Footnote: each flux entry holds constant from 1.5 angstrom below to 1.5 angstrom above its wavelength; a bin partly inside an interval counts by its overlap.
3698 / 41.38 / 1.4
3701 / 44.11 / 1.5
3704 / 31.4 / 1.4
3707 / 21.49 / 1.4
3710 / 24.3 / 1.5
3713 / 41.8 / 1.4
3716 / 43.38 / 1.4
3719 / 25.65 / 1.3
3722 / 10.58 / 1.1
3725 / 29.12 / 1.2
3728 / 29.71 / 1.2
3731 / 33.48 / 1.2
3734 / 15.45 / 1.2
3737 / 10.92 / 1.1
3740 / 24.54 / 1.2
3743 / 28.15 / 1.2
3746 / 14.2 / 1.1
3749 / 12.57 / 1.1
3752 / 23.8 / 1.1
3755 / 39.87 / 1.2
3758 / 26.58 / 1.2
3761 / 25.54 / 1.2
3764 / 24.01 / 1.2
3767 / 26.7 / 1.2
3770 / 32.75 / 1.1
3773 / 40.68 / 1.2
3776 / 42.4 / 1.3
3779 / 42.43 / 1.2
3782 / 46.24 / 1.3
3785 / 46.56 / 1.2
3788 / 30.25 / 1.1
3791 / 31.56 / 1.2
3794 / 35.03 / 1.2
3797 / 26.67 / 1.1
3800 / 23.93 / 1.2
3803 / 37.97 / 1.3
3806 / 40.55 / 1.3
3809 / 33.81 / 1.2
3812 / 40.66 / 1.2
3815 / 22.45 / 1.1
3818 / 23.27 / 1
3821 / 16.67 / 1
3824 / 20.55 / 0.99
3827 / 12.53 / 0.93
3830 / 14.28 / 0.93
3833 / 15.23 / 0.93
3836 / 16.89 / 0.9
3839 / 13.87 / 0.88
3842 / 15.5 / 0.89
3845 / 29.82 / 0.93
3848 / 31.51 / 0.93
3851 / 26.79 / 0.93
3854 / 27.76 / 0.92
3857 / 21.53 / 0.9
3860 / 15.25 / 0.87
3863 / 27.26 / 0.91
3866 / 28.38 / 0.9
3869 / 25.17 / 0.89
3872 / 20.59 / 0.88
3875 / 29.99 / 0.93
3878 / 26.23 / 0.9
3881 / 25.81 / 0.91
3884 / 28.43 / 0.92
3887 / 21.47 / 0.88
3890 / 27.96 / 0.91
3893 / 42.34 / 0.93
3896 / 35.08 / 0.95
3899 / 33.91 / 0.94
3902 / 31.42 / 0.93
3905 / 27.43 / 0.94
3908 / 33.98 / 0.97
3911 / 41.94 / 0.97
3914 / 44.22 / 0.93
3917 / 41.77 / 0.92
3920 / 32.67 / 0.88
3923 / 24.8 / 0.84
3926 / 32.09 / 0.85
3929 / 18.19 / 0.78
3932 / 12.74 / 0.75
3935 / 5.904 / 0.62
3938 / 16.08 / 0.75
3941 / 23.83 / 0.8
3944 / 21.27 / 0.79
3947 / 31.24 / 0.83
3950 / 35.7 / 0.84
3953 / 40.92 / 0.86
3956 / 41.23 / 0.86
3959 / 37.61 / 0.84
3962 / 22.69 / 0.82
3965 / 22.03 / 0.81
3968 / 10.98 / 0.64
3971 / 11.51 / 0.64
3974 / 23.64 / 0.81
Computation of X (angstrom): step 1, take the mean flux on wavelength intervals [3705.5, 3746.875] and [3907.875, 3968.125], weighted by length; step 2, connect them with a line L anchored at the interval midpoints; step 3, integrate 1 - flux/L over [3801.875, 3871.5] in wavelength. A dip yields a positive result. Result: 7.3 angstrom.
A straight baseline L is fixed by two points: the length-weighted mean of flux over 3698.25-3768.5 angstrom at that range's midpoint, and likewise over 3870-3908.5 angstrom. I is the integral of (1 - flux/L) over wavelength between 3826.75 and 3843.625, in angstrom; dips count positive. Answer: 8.0 angstrom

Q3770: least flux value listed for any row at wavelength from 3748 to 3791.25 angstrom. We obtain 12.57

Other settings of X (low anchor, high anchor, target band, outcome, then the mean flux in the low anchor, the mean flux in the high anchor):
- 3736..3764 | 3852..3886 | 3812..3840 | 6.6 angstrom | 23.2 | 25.1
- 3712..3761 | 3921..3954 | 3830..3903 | -3.5 angstrom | 25.4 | 23.8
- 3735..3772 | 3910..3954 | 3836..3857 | 2.2 angstrom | 24.2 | 27.9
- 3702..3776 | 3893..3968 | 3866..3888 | 2.3 angstrom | 27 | 29.4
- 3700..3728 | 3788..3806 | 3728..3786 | 3.4 angstrom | 29.9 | 31.8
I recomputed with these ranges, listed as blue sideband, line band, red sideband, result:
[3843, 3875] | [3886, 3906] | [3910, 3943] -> -4.4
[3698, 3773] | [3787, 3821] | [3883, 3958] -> -3.1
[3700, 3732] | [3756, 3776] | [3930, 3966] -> -0.9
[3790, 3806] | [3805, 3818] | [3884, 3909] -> -0.4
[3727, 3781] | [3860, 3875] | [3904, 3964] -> 2.0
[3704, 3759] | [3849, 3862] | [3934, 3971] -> 1.1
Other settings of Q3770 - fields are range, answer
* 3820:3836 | 12.53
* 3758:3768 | 24.01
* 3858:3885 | 15.25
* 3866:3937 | 5.904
